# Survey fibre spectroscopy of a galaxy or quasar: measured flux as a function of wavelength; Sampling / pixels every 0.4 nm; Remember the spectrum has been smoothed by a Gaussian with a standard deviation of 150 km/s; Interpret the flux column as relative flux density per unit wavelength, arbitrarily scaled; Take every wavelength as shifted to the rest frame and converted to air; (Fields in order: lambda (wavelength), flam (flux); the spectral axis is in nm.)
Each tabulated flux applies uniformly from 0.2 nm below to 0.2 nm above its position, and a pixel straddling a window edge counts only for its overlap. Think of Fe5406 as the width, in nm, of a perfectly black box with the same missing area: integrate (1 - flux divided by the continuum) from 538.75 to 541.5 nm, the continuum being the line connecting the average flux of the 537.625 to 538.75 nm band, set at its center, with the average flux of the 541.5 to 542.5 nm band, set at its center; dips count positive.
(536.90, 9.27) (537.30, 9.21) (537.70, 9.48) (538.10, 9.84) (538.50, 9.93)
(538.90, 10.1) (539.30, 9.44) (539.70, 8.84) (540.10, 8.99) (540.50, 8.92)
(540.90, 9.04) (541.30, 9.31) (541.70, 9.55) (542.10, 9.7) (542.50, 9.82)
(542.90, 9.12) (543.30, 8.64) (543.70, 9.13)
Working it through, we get 0.14 nm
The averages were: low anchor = 9.8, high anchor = 9.66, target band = 9.22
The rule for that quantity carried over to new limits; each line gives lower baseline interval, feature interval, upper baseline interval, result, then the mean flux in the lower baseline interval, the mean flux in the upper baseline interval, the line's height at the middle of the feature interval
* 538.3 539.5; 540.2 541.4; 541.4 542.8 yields 0.08 nm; 9.82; 9.62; 9.7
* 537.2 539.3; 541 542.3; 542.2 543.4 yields -0.01 nm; 9.71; 9.28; 9.39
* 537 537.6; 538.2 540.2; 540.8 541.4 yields -0.06 nm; 9.26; 9.18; 9.22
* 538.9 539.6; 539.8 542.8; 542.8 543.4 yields -0.04 nm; 9.54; 8.88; 9.19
